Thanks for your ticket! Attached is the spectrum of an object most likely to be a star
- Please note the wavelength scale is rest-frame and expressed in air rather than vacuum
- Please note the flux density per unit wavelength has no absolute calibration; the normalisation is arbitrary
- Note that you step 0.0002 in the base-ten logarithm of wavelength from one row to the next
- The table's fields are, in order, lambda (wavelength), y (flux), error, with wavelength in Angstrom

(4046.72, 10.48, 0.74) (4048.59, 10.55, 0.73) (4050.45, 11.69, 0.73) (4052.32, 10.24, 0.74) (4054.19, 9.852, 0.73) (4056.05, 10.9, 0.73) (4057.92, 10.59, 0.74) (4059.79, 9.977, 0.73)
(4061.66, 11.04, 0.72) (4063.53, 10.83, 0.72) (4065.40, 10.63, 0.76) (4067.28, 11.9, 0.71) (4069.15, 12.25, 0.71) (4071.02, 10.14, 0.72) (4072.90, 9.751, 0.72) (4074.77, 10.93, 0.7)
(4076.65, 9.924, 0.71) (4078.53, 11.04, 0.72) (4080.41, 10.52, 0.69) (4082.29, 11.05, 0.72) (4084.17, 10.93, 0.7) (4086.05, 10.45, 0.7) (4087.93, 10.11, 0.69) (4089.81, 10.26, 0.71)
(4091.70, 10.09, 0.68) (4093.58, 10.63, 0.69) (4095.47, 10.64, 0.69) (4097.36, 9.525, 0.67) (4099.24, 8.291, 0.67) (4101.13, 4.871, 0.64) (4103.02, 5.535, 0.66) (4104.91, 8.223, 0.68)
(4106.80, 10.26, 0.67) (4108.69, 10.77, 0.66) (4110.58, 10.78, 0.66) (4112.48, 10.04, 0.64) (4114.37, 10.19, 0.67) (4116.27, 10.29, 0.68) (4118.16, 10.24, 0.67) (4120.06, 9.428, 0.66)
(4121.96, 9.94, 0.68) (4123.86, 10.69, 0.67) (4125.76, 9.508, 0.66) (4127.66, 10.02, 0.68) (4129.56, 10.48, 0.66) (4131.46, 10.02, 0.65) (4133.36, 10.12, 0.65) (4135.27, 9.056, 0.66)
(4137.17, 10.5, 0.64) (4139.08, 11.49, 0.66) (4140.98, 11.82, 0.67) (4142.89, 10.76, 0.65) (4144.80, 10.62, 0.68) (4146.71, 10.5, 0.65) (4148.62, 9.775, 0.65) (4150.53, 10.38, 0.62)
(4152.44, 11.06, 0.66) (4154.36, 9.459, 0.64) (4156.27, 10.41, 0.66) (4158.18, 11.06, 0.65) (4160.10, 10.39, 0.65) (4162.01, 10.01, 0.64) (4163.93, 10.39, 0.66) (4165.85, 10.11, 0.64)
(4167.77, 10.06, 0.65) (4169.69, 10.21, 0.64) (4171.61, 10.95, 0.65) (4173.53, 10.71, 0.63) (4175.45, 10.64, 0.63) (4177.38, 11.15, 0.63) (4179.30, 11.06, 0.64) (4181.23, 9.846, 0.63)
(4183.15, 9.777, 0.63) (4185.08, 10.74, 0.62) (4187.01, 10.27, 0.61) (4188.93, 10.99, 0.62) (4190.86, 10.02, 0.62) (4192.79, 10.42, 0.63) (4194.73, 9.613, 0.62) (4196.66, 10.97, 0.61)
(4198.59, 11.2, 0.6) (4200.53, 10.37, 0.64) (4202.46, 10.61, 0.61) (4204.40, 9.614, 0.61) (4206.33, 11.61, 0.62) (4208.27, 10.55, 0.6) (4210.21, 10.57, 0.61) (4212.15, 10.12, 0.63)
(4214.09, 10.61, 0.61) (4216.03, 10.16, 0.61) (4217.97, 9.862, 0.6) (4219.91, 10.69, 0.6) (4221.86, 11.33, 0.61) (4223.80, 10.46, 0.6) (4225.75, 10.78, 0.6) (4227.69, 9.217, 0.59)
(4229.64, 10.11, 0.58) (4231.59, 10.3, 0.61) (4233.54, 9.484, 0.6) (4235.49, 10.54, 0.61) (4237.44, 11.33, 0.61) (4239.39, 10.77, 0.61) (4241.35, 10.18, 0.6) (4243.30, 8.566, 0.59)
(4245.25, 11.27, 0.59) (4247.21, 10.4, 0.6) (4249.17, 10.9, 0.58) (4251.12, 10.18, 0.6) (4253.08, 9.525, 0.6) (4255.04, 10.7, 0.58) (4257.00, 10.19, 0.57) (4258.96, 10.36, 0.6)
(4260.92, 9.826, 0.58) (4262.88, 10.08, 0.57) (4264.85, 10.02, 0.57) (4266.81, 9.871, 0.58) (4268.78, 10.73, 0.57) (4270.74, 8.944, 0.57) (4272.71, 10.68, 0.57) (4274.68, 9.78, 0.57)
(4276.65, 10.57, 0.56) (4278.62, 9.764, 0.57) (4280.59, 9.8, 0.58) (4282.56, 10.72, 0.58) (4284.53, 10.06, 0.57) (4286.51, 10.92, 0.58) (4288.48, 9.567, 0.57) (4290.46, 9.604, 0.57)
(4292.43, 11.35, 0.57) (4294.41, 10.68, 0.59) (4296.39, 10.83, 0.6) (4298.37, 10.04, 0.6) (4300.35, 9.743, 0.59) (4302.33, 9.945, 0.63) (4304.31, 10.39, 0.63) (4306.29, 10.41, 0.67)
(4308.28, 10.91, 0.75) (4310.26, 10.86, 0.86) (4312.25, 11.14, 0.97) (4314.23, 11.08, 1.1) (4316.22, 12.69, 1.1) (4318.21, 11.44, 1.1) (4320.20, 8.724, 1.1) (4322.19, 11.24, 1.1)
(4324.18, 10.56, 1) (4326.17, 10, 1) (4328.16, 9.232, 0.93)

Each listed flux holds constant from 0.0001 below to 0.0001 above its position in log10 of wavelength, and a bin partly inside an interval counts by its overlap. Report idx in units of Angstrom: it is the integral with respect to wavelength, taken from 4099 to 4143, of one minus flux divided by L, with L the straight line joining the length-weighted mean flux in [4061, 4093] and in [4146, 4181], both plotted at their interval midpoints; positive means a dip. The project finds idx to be 3.5 Angstrom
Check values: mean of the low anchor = 10.7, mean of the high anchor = 10.4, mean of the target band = 9.73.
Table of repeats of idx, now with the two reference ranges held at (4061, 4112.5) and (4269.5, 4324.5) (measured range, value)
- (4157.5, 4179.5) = -0.7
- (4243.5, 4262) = 0.1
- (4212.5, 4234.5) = 0.1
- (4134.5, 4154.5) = -0.8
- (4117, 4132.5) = 0.1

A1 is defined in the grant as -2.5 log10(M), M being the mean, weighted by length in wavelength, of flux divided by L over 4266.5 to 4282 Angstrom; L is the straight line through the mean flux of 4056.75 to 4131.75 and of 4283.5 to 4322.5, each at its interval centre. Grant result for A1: 0.05 mag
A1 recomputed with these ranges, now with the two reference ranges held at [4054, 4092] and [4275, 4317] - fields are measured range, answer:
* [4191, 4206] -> 0.01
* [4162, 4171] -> 0.04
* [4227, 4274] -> 0.04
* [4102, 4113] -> 0.16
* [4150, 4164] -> 0.02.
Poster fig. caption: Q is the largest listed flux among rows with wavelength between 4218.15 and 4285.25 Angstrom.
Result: 11.33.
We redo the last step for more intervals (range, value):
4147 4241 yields 11.61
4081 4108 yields 11.05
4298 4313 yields 11.14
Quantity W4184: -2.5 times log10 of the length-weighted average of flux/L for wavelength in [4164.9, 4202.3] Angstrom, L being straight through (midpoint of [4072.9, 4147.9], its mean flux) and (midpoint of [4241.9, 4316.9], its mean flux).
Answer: -0.03 mag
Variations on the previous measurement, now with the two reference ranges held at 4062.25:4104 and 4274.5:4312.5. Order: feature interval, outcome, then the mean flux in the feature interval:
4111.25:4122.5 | 0.00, 10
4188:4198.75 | -0.03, 10.5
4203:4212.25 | -0.03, 10.5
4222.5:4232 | 0.00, 10.2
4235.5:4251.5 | -0.02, 10.5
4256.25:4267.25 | 0.02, 10.1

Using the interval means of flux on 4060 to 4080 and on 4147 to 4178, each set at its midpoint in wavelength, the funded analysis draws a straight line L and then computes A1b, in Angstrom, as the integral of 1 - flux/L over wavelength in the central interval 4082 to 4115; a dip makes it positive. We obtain 3.49 Angstrom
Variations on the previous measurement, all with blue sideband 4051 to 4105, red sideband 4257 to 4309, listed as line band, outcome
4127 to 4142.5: -0.5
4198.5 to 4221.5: -0.7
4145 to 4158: -0.3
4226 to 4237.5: 0.1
